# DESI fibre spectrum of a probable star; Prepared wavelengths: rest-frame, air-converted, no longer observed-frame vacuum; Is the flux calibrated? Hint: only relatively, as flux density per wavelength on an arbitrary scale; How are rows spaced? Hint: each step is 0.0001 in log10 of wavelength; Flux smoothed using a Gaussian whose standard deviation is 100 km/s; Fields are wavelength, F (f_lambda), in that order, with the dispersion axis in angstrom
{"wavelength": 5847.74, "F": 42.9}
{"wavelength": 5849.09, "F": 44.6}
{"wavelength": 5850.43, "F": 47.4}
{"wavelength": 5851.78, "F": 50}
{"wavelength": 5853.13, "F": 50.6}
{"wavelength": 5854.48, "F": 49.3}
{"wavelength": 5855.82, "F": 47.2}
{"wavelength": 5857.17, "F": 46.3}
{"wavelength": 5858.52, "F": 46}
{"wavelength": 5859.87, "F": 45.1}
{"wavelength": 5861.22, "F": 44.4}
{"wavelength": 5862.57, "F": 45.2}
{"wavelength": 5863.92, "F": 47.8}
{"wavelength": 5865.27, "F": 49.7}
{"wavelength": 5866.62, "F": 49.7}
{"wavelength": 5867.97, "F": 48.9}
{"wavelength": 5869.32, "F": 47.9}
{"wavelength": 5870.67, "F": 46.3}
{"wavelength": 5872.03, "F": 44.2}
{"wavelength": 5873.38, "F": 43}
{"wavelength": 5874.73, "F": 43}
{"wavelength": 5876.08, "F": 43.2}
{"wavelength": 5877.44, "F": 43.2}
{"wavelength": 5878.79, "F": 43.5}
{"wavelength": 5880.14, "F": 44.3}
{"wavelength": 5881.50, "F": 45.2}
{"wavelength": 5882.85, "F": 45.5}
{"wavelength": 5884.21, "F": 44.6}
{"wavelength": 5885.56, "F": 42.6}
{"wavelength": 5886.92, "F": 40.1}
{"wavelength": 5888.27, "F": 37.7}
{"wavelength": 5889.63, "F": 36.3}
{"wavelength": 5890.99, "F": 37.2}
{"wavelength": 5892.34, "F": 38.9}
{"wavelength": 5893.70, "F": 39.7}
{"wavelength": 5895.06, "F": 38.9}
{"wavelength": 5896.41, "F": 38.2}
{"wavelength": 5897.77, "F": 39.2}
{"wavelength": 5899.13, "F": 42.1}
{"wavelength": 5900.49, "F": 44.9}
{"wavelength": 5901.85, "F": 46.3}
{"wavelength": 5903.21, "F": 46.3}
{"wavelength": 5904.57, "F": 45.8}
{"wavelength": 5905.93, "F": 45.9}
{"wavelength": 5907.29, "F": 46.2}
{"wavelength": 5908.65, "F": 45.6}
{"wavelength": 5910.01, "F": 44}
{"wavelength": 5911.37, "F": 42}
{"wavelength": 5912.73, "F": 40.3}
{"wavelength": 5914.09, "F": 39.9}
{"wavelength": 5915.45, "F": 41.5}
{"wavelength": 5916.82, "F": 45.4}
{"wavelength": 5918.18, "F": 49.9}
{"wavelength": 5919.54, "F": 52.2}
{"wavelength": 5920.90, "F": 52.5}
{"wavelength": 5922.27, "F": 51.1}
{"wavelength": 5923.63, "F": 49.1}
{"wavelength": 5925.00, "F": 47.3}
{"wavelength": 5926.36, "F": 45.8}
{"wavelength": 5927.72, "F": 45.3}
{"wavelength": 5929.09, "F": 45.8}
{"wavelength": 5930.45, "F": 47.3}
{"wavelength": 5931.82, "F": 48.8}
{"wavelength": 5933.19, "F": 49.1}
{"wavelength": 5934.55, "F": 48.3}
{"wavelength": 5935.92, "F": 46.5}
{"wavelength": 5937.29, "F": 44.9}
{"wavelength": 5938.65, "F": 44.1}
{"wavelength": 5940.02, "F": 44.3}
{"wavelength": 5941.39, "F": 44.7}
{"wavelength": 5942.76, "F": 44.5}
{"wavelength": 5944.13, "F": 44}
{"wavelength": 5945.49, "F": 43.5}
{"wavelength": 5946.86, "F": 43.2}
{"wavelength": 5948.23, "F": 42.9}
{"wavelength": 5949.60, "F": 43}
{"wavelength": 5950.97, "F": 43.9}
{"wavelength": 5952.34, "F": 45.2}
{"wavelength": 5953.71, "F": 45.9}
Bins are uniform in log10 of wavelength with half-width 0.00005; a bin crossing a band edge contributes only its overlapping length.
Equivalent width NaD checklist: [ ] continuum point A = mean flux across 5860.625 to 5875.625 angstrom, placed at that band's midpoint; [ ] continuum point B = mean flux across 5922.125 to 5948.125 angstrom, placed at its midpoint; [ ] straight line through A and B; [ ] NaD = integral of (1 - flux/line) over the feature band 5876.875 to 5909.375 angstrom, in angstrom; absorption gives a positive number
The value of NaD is 2.67 angstrom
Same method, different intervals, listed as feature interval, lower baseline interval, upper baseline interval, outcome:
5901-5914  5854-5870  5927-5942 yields 0.60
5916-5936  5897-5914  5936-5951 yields -1.98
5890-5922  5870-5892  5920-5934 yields 1.42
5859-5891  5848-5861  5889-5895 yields -1.55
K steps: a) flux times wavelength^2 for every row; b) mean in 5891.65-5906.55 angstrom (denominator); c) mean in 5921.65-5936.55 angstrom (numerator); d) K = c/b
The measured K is 1.1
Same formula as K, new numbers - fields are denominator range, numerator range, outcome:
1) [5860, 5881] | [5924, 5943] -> 1.04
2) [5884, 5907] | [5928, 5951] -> 1.11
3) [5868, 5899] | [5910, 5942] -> 1.12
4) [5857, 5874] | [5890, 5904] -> 0.89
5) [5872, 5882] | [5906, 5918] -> 1.01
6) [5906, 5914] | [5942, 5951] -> 1.01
